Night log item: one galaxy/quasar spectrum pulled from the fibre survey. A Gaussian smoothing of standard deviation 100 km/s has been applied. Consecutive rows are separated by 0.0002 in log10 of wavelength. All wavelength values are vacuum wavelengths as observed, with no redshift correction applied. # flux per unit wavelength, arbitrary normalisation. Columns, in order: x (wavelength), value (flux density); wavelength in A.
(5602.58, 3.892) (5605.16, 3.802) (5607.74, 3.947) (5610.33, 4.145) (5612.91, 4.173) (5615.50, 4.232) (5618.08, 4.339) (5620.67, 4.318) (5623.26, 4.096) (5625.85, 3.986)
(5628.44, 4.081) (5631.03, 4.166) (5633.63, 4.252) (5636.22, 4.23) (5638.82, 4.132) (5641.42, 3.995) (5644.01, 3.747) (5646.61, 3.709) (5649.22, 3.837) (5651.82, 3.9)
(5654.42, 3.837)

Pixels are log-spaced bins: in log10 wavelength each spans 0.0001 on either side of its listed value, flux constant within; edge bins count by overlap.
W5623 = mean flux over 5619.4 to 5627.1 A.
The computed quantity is 4.13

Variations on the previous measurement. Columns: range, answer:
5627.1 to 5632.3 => 4.13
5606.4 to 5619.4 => 4.17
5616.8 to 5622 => 4.32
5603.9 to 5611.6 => 3.96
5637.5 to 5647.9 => 3.9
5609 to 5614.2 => 4.16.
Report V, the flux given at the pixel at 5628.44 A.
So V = 4.081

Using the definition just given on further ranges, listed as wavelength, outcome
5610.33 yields 4.145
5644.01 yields 3.747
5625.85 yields 3.986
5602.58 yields 3.892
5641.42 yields 3.995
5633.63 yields 4.252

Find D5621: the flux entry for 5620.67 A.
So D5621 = 4.318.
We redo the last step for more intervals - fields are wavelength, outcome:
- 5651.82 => 3.9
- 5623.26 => 4.096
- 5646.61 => 3.709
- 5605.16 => 3.802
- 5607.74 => 3.947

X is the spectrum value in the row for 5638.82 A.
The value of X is 4.132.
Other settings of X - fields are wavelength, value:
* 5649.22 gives 3.837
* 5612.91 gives 4.173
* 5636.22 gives 4.23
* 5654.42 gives 3.837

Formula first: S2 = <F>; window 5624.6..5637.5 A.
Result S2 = 4.14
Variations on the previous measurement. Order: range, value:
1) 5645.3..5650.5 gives 3.77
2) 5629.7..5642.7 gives 4.15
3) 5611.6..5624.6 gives 4.23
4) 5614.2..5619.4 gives 4.29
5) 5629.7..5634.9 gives 4.2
